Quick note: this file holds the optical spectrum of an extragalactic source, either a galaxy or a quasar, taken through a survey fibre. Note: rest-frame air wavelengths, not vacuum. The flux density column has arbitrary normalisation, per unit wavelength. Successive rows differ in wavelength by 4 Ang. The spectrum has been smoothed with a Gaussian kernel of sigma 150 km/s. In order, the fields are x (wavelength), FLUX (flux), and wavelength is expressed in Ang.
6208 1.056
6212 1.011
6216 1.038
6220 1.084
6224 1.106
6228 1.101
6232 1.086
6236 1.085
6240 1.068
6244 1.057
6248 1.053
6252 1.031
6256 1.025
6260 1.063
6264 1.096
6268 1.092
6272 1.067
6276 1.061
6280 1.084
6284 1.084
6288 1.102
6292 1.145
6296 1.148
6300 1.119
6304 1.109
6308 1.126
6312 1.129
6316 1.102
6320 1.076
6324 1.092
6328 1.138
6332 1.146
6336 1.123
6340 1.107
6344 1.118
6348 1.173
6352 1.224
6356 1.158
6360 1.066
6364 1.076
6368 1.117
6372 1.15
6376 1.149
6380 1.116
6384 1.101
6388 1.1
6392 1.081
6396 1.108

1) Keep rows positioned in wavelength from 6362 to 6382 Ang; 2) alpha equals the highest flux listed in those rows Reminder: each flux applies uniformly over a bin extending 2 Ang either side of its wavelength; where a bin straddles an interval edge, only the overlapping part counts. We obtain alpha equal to 1.15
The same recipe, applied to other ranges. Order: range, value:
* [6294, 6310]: 1.148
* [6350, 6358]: 1.224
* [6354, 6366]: 1.158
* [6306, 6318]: 1.129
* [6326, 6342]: 1.146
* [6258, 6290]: 1.102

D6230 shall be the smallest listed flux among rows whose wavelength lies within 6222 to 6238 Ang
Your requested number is 1.085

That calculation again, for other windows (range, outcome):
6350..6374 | 1.066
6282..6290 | 1.084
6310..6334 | 1.076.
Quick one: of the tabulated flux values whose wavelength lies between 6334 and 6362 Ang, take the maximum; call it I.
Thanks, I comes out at 1.224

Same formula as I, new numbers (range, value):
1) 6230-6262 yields 1.086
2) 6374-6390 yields 1.149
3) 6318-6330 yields 1.138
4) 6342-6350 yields 1.173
